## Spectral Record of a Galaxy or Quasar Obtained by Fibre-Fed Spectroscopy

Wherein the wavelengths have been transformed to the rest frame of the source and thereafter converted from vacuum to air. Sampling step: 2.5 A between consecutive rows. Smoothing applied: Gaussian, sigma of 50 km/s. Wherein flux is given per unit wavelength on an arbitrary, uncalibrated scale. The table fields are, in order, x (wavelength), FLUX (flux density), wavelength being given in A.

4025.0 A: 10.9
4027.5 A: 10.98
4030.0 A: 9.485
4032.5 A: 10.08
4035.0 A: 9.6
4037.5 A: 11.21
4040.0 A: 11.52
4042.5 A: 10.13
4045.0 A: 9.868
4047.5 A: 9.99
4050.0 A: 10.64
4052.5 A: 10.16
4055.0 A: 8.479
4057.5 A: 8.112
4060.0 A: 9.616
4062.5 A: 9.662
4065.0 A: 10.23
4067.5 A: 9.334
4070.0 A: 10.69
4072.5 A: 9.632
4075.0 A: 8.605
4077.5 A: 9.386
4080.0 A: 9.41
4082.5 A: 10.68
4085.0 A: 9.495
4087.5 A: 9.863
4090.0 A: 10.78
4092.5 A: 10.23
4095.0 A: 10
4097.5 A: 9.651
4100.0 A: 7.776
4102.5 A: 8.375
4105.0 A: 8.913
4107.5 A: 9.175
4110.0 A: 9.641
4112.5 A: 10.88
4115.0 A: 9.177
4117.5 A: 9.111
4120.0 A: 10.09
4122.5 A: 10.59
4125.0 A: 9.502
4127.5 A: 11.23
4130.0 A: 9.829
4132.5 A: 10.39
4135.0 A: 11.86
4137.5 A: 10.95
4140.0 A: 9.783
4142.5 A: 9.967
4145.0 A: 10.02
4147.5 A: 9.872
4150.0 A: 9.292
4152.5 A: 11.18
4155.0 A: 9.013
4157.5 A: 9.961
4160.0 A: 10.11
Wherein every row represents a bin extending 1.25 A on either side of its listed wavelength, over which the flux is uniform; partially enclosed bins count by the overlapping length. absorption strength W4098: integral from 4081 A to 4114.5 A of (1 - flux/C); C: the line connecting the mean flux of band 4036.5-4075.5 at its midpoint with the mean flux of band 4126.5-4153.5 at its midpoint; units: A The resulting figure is 1.6 A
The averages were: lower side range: 9.88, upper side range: 10.4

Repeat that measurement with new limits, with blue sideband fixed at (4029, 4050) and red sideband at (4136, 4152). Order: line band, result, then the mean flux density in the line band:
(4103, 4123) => 1.01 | 9.61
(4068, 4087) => 0.94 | 9.69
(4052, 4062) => 1.15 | 9.05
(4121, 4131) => -0.19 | 10.3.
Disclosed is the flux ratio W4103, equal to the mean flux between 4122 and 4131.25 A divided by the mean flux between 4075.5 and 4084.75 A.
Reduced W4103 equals 1.06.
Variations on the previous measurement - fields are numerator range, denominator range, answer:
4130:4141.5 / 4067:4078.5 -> 1.11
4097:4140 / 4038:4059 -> 0.99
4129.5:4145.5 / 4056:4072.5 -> 1.09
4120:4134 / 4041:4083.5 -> 1.06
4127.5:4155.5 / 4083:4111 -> 1.08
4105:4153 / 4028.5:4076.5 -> 1.02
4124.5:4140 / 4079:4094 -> 1.05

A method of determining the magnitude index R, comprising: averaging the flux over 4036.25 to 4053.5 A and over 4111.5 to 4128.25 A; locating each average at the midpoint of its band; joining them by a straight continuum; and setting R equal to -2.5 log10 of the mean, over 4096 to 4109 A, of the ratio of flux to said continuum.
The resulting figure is 0.15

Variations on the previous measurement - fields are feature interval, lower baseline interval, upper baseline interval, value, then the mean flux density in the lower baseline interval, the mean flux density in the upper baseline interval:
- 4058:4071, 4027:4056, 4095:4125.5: 0.015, 10.2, 9.43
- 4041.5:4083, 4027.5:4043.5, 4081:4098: 0.064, 10.4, 10.1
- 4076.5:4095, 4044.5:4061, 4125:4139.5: 0.003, 9.54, 10.7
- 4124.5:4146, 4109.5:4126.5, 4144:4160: -0.057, 9.89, 9.9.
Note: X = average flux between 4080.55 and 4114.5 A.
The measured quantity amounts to 9.64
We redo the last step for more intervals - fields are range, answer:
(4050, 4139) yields 9.77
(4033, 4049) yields 10.4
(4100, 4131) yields 9.63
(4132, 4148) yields 10.4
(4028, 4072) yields 9.94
